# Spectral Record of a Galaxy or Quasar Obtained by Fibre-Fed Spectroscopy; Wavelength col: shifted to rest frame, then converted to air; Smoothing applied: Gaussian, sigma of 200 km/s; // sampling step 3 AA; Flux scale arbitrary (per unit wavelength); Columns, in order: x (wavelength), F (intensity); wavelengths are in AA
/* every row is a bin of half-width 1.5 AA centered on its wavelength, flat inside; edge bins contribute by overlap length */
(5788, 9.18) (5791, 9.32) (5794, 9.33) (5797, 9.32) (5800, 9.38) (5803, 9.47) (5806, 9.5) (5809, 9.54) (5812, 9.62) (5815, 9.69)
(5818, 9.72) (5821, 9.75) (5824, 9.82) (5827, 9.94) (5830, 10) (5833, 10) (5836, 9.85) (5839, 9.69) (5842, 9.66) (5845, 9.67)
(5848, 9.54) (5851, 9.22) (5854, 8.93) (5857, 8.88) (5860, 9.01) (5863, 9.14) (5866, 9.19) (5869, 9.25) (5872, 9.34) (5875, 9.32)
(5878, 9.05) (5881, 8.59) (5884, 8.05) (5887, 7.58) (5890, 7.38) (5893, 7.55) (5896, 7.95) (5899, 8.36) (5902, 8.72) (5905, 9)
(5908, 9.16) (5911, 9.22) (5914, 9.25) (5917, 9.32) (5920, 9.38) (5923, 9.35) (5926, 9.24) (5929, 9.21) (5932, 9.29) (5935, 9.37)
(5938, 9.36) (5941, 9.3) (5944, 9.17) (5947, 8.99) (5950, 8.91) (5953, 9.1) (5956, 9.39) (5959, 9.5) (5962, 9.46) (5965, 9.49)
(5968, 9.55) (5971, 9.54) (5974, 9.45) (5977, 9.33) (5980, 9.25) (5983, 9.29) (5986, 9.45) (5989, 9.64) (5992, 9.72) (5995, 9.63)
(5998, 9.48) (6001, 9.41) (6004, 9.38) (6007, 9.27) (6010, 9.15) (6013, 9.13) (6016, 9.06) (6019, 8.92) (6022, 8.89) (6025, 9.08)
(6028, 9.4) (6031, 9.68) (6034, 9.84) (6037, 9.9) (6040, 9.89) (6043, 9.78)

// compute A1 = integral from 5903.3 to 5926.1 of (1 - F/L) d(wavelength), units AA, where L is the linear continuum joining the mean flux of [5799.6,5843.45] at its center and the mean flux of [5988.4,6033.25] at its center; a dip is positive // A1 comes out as 0.7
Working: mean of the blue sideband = 9.72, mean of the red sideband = 9.32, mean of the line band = 9.24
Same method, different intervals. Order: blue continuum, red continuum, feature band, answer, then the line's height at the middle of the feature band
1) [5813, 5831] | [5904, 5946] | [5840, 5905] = 5.1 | 9.54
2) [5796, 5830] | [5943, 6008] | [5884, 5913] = 3.6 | 9.5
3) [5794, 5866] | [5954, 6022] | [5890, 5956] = 3.2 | 9.44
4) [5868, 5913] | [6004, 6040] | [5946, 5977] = -1.3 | 8.98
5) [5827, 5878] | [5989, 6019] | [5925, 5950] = 0.4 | 9.38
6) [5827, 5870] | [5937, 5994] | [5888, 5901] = 2.2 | 9.42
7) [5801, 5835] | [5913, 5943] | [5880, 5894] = 2.4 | 9.46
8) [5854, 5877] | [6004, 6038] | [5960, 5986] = -0.5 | 9.25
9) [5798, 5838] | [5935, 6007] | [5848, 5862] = 0.8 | 9.63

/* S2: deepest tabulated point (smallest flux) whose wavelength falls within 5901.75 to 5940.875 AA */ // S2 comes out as 8.72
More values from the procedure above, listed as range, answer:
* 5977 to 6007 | 9.25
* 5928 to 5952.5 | 8.91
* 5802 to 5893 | 7.38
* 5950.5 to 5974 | 9.1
